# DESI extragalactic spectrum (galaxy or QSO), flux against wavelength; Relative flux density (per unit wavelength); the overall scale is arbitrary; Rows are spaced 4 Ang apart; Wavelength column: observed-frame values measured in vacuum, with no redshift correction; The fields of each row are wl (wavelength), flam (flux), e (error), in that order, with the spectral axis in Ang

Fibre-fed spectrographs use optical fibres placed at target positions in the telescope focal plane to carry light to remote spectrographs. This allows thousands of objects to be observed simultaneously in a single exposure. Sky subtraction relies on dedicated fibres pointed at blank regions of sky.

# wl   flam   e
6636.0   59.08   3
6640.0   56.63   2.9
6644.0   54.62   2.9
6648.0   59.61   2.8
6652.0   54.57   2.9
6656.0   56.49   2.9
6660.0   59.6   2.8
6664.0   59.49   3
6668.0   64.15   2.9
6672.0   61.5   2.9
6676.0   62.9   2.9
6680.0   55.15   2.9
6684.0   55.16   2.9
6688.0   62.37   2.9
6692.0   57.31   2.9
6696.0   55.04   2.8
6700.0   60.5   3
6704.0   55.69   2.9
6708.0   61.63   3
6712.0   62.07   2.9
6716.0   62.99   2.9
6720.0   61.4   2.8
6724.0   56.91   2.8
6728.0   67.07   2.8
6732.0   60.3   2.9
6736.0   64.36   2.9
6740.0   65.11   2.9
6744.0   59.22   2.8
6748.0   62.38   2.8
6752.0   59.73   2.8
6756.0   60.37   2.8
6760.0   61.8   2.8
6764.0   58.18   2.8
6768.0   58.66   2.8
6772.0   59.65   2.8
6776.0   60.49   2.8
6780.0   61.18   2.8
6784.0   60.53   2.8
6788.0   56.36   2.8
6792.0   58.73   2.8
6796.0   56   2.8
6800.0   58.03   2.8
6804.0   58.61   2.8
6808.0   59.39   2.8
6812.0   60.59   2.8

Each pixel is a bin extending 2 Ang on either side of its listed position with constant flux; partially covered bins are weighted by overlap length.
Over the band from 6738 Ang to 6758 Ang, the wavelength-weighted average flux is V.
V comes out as 61.4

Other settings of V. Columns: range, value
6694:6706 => 57.1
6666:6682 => 60.9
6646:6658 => 56.9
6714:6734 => 61.7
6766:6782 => 60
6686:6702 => 58.8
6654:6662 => 58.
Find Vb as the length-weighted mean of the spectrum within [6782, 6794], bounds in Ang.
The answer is 58.5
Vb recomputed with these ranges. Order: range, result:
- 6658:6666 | 59.5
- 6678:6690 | 57.6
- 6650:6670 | 58.9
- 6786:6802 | 57.3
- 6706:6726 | 61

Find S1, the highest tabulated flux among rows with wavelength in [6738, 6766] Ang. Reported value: 65.11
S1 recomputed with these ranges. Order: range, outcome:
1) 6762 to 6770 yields 58.66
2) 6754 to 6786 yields 61.8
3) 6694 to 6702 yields 60.5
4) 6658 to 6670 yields 64.15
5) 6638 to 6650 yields 59.61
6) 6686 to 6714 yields 62.37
